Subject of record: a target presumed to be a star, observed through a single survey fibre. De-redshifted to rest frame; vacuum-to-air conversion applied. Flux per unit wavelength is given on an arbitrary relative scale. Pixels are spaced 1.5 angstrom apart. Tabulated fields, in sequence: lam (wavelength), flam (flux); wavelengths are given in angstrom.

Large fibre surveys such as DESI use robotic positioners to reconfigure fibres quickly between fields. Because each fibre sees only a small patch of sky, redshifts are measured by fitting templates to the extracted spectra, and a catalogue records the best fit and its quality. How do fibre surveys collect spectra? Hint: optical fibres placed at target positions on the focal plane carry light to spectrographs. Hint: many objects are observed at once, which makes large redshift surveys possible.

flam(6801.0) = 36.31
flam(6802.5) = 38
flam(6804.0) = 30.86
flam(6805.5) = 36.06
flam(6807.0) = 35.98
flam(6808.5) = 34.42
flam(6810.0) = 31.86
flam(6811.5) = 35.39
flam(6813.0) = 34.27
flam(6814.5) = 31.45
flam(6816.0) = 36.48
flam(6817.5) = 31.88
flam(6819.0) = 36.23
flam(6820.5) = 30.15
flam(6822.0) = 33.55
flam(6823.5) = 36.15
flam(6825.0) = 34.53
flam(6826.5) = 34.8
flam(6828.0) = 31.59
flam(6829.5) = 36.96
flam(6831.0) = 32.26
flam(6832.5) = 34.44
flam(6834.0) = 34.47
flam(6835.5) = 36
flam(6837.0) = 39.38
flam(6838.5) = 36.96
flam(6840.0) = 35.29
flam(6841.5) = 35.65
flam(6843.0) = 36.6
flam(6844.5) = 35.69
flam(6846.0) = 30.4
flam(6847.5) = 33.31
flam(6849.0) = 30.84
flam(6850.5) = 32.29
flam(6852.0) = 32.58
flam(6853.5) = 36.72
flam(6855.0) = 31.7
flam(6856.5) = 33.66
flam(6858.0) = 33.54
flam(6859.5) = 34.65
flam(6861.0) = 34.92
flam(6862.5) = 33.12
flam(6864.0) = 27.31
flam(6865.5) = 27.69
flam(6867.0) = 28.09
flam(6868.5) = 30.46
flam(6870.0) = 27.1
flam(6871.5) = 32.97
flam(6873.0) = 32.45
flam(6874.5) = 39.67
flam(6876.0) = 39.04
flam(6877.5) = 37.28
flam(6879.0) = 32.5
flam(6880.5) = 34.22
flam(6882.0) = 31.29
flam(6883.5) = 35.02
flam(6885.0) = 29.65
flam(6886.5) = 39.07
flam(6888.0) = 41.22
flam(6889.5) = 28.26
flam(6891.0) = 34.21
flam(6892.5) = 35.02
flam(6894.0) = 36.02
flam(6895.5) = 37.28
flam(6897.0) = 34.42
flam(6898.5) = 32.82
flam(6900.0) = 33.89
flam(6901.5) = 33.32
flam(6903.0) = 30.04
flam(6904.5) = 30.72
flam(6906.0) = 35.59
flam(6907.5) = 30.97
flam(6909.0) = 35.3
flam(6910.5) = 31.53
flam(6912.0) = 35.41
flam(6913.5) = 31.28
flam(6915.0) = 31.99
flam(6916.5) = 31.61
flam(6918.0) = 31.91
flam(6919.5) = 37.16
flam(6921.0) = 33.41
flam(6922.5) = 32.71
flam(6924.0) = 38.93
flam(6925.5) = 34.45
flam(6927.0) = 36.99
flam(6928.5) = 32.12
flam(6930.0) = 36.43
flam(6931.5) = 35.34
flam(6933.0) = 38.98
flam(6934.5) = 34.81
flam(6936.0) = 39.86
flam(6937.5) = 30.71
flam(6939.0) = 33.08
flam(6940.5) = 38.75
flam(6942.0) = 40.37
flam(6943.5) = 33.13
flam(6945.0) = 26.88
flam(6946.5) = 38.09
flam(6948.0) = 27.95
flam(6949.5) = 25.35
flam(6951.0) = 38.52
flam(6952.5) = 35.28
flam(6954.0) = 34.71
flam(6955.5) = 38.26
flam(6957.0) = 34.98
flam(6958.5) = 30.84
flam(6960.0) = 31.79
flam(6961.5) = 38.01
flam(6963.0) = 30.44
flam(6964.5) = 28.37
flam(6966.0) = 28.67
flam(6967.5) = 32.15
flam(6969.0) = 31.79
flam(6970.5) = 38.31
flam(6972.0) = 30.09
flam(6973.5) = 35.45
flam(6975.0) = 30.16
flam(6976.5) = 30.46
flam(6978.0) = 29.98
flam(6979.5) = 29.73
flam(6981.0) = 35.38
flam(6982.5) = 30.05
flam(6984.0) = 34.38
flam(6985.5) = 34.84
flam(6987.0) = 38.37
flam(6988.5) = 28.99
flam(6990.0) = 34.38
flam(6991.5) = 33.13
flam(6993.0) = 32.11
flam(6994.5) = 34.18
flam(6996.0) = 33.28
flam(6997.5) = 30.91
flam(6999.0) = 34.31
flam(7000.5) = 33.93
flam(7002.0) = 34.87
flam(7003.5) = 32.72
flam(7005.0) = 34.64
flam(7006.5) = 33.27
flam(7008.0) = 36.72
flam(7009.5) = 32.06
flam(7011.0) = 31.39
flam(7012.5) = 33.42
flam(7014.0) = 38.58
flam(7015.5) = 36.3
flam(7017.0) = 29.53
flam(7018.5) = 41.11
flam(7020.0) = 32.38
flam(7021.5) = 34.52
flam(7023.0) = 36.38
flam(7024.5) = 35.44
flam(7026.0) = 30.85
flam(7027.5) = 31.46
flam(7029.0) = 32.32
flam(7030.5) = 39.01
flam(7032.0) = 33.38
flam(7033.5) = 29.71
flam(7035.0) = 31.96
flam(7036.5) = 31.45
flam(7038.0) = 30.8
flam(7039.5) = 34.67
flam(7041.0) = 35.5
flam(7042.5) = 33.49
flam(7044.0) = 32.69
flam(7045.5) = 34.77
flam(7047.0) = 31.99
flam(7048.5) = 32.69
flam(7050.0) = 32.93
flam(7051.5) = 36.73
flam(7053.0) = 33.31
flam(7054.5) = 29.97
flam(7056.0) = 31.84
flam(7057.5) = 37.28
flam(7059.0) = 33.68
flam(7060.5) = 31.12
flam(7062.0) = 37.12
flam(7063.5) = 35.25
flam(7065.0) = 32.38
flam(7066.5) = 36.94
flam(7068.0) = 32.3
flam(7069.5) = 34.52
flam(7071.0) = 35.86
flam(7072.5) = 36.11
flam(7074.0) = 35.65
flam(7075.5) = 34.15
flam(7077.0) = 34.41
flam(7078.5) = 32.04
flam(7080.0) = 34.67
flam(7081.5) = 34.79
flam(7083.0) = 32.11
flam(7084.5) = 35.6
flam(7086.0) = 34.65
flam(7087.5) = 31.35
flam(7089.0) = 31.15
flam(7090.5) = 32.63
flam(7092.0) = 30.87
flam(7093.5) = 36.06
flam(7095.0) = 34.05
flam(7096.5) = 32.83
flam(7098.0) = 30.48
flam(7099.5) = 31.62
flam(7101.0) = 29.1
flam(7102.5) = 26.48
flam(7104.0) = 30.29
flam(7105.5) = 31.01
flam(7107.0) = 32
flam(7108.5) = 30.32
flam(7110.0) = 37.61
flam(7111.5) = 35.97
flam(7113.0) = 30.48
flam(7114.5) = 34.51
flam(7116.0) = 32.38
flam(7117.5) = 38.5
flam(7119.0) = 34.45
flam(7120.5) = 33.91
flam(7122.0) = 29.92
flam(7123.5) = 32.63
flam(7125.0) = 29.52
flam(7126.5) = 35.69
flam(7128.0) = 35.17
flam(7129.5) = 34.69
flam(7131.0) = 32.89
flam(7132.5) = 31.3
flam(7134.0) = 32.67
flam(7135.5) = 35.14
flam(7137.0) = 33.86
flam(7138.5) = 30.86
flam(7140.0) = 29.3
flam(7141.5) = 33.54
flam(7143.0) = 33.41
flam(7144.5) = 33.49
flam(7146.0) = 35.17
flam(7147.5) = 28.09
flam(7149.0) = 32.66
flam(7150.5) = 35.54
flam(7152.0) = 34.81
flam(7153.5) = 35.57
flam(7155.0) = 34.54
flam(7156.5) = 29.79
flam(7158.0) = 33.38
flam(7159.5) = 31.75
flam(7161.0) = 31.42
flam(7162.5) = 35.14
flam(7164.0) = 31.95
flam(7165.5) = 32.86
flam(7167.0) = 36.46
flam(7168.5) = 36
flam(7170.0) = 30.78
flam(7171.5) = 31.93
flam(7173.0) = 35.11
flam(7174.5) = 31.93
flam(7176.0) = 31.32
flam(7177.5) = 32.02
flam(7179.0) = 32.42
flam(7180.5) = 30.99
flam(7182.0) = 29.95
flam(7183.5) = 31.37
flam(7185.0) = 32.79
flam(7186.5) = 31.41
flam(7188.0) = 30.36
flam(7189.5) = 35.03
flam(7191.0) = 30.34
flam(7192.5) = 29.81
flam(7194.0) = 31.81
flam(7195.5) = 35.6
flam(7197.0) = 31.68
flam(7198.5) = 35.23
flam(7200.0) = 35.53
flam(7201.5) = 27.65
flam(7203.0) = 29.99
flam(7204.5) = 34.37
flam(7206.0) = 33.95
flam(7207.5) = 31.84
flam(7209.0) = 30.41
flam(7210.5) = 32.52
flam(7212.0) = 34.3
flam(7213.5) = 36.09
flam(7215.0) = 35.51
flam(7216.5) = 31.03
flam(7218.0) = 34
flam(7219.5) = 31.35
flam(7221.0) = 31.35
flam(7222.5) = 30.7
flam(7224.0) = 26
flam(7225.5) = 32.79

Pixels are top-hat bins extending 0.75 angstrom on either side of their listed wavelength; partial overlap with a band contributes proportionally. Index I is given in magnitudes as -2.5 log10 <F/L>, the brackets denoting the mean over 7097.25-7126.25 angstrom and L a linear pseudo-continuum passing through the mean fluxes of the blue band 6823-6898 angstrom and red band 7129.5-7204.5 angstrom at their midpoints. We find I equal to 0.02 mag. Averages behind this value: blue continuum 34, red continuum 32.6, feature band 32.2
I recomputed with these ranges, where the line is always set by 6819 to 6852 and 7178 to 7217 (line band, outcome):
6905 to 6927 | 0.003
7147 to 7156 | -0.031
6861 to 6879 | 0.057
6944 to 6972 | 0.031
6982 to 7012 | 0.001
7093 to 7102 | 0.028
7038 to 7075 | -0.029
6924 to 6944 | -0.066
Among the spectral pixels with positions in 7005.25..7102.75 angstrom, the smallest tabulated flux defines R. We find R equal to 26.48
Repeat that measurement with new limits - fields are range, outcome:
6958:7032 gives 28.37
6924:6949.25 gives 26.88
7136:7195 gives 28.09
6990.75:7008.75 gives 30.91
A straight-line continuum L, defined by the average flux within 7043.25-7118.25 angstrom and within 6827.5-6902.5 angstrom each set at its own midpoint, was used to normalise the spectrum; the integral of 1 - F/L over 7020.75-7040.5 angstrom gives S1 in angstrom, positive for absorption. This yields 0.1 angstrom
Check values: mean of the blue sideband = 33.9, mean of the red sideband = 33.3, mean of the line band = 33.3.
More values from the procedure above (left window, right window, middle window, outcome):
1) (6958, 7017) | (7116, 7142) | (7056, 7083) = -1.1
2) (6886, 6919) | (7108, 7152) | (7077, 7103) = 0.7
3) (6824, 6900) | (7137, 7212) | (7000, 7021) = -0.7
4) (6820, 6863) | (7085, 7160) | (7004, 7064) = -1.0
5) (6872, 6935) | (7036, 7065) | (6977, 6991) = 0.4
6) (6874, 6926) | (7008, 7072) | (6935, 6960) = 0.0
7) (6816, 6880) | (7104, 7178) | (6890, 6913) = 0.0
